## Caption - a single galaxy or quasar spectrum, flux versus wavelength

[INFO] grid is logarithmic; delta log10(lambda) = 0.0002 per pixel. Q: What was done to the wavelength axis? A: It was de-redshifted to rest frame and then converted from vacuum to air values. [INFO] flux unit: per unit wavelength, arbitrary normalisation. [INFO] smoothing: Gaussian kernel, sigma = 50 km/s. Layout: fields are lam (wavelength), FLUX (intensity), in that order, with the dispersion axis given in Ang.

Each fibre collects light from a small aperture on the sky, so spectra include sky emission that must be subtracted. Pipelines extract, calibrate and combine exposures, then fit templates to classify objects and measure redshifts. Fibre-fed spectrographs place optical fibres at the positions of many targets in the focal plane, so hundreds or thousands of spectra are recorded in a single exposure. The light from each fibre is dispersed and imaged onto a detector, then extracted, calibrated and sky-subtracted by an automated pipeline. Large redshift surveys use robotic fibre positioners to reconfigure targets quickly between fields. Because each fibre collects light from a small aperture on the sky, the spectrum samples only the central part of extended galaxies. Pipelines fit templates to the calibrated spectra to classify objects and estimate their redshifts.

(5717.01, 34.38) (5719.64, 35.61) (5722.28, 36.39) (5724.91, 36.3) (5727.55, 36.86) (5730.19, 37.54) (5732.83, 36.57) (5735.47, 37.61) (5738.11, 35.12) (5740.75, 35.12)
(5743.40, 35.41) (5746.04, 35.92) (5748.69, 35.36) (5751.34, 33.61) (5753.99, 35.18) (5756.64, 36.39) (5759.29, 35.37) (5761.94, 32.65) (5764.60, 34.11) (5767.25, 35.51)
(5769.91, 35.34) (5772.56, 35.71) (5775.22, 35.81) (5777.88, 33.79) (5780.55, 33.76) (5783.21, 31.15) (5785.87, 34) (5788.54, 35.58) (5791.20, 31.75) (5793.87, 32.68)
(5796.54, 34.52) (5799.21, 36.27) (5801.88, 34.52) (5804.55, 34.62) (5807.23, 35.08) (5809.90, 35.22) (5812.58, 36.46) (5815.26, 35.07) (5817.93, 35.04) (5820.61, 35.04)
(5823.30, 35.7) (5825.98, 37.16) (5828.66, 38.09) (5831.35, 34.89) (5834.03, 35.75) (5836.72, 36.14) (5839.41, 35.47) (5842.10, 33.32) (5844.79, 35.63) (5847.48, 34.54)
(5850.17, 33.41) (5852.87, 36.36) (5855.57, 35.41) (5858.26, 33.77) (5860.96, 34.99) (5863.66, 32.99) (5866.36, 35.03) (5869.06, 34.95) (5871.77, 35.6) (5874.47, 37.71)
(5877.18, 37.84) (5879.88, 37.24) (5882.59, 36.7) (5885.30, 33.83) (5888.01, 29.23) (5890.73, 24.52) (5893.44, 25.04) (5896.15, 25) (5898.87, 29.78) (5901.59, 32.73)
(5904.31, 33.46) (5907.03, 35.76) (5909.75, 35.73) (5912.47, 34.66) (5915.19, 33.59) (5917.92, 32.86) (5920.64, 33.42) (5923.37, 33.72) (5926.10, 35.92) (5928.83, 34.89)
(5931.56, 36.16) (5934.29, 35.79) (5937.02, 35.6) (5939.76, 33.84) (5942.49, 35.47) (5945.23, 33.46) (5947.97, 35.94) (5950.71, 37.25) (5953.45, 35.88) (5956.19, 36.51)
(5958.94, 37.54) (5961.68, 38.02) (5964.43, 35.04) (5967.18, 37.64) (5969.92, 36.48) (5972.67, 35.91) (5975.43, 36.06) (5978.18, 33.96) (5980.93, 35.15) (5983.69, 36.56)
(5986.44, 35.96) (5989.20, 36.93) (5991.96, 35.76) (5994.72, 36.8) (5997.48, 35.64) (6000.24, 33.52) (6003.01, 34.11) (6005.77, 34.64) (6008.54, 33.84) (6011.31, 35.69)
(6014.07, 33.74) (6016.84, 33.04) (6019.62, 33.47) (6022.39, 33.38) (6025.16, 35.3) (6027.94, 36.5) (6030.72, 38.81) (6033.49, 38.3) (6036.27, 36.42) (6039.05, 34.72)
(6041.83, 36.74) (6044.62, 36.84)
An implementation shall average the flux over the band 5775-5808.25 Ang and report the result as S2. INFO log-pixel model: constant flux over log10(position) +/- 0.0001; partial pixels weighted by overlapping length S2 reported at 34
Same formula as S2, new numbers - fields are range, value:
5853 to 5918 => 33.3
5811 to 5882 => 35.5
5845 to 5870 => 34.7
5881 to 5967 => 33.9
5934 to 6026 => 35.4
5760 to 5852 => 34.8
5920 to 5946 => 34.9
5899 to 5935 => 34.3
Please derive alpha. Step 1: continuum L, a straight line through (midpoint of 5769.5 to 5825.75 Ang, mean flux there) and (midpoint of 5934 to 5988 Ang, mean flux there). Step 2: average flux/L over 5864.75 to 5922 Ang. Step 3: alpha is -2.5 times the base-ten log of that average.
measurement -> 0.07 mag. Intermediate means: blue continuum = 34.7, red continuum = 35.9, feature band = 33.1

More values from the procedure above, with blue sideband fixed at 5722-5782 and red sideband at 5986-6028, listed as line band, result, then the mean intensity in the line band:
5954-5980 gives -0.043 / 36.3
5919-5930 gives 0.018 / 34.4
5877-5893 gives 0.087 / 32.4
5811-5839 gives -0.020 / 35.9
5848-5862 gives 0.013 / 34.8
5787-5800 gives 0.040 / 34.1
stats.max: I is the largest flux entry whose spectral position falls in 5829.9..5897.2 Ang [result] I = 37.84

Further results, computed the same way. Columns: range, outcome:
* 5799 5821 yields 36.46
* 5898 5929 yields 35.92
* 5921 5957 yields 37.25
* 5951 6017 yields 38.02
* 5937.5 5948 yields 35.94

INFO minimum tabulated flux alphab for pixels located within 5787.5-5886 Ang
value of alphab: 31.75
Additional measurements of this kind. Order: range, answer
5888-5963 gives 24.52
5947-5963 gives 35.88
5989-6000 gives 35.64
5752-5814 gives 31.15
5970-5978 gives 35.91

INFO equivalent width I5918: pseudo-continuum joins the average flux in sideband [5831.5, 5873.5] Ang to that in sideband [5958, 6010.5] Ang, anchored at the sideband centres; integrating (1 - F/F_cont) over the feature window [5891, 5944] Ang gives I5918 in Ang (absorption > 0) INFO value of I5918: 3.3 Ang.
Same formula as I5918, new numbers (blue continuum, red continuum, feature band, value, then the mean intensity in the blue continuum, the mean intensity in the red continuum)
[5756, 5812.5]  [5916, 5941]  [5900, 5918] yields 0.3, 34.5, 34.7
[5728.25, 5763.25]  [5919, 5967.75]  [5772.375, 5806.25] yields 1.4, 35.6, 35.6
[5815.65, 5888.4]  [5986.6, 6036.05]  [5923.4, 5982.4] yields -0.8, 35.3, 35.3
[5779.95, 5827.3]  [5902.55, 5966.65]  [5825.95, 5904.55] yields 2.5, 34.7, 35.3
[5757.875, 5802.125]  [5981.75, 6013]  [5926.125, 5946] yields 0.0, 34.3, 35.4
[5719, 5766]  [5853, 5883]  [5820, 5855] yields 0.1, 35.6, 35.7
